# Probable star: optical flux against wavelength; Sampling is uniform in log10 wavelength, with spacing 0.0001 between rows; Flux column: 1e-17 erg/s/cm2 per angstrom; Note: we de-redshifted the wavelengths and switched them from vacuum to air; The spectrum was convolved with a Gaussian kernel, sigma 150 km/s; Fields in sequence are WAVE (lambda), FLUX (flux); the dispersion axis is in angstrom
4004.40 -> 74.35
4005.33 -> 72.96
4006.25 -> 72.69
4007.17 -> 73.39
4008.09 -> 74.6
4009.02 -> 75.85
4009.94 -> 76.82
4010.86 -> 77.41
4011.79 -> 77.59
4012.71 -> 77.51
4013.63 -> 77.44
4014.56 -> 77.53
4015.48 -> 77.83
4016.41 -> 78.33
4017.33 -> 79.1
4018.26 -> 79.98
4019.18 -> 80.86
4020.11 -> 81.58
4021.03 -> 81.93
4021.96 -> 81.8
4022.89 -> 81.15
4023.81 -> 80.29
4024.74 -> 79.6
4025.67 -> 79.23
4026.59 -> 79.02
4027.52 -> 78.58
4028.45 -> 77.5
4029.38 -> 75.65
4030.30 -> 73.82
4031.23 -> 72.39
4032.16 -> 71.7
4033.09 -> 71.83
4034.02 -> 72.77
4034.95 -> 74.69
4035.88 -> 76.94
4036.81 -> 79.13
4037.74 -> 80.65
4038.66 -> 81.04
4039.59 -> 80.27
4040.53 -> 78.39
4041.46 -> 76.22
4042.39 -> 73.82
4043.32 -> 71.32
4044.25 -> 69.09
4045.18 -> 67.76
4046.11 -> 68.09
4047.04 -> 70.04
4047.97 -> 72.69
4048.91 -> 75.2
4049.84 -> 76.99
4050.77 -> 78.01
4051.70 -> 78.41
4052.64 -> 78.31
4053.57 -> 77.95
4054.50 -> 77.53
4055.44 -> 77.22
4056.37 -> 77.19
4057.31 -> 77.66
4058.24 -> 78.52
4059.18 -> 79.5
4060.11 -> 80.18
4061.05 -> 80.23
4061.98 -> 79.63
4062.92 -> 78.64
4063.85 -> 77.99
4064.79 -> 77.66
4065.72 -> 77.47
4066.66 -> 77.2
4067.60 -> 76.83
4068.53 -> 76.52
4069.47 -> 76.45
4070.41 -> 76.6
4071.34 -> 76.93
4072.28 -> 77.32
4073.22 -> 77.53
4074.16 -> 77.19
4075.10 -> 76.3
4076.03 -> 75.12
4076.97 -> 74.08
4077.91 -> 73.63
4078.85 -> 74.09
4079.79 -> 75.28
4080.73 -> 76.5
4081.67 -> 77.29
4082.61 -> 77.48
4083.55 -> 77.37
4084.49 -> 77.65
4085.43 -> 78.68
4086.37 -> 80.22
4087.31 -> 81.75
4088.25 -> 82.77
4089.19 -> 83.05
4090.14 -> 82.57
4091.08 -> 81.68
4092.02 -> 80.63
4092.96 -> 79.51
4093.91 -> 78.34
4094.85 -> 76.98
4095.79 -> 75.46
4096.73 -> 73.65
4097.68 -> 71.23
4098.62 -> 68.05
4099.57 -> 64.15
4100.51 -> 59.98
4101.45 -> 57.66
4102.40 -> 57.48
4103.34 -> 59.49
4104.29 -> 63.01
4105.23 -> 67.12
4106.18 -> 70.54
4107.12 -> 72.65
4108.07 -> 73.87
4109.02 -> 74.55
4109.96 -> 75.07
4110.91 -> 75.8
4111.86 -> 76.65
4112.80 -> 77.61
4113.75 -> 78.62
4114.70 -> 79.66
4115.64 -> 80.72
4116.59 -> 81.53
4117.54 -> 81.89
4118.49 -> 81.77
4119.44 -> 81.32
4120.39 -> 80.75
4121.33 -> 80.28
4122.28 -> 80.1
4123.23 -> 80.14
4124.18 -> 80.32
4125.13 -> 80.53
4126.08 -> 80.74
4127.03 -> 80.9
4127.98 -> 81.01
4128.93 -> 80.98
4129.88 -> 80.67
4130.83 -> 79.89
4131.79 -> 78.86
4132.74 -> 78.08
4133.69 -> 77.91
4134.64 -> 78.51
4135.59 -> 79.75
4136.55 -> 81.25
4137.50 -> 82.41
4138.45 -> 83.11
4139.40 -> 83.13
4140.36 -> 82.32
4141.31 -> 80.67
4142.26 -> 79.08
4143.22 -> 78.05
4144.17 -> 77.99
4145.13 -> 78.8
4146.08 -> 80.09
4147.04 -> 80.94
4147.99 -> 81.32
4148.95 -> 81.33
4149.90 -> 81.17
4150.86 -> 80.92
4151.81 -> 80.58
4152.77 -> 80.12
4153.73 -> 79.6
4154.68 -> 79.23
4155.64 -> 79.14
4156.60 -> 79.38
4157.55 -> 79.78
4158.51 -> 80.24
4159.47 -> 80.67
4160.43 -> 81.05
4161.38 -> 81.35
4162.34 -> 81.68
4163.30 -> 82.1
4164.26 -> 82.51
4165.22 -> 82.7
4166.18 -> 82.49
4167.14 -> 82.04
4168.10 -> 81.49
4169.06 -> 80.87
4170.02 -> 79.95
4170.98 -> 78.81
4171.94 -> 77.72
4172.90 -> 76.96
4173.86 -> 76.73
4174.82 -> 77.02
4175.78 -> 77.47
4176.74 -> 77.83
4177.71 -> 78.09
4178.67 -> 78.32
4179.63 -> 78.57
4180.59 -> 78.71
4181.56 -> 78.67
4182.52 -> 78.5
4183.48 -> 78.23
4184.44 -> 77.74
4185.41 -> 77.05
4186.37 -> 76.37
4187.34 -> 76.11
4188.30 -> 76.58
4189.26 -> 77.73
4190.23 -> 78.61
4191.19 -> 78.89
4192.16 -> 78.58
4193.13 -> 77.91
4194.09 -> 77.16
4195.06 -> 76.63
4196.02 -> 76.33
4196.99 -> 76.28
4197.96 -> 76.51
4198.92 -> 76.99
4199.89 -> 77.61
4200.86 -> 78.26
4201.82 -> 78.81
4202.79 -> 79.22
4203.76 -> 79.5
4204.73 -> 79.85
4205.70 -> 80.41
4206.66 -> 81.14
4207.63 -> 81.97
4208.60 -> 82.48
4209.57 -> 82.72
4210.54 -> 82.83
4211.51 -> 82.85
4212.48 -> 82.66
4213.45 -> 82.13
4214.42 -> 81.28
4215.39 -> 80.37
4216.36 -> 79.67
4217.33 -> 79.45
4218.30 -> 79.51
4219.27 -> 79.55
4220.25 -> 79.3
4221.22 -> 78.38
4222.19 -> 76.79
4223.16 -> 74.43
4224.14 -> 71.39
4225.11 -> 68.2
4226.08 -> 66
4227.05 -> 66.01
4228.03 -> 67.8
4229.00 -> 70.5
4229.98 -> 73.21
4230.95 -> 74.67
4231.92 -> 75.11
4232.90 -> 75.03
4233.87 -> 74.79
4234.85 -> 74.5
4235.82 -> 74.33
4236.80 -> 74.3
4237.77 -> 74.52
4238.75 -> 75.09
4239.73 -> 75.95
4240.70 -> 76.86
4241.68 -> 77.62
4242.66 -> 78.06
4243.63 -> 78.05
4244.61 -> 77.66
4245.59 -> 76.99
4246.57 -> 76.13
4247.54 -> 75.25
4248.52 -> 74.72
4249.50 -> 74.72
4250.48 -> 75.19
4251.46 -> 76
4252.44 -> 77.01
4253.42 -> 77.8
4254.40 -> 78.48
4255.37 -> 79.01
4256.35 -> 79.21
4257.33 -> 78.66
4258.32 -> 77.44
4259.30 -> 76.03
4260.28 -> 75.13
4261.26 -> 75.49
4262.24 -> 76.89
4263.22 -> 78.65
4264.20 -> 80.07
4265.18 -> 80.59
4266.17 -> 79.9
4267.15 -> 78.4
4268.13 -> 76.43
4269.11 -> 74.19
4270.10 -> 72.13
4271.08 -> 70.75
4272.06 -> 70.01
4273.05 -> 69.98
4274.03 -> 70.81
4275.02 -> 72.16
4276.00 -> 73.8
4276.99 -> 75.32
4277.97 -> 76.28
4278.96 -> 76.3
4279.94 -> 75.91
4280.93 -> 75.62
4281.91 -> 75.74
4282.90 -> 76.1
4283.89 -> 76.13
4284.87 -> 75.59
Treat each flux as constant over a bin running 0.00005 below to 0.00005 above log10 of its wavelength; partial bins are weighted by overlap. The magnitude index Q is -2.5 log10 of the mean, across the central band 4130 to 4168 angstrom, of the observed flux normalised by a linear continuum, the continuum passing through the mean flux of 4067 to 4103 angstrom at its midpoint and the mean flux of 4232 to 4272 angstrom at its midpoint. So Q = -0.07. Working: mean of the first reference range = 75.3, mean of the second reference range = 76.4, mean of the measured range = 80.5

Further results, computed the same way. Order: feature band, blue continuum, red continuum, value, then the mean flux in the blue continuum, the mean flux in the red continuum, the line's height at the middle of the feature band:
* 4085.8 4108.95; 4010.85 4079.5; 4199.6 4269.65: 0.063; 76.9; 77.1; 77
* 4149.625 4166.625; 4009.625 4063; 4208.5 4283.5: -0.059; 77.1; 76.1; 76.5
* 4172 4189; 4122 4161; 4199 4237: 0.014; 80.3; 77.1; 78.7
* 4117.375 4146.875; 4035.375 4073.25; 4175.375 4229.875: -0.043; 76.7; 77.7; 77.2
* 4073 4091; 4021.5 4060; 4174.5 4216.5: -0.013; 76.3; 78.9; 77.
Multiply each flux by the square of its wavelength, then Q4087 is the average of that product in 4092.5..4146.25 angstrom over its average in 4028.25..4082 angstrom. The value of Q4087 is 1.04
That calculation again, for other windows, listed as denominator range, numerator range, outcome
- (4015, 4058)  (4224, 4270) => 1.09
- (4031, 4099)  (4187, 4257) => 1.08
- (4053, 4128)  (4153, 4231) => 1.08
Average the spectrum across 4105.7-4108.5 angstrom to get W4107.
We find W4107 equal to 72.2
